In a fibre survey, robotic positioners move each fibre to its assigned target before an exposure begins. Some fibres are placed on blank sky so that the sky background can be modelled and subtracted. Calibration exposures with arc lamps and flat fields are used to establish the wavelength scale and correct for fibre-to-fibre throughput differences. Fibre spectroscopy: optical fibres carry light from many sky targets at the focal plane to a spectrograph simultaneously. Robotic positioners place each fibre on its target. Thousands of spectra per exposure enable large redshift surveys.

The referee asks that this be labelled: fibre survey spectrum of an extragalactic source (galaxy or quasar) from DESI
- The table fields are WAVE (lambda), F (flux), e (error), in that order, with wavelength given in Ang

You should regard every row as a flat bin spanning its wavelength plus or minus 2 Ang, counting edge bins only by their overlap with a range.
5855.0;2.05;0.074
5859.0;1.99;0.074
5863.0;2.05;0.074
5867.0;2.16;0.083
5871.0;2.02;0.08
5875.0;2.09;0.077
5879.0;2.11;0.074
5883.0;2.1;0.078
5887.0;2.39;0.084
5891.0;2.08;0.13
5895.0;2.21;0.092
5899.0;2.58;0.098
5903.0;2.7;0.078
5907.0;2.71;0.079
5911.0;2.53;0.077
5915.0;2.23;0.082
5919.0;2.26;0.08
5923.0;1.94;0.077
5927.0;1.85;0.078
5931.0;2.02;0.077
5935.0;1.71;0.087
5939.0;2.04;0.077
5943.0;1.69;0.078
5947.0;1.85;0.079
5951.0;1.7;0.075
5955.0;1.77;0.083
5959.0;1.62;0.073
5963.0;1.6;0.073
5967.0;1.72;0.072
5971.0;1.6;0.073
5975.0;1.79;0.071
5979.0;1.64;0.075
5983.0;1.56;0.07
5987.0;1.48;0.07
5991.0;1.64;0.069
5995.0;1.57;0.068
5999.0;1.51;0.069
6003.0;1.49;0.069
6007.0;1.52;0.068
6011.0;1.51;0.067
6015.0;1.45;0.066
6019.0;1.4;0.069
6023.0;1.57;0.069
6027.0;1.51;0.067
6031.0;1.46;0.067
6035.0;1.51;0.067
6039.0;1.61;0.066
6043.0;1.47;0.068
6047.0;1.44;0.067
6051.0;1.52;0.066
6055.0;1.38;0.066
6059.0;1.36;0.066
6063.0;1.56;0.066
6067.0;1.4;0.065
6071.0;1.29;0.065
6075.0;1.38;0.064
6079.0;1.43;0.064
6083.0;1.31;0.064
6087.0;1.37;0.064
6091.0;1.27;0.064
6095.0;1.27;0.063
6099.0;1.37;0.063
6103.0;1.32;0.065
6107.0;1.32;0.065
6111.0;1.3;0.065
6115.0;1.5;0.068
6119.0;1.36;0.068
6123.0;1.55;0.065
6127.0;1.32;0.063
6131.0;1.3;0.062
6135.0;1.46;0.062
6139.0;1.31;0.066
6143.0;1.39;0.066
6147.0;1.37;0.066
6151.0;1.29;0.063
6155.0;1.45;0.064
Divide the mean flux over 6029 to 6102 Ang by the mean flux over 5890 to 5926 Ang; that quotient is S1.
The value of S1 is 0.60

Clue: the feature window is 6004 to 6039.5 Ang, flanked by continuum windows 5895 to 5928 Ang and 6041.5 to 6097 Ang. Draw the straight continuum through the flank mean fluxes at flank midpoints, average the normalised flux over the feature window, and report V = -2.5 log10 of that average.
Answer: 0.12 mag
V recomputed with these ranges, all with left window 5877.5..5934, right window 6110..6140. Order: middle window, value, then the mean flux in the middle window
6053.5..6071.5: 0.17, 1.41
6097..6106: 0.11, 1.34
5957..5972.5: 0.23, 1.64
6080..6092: 0.16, 1.33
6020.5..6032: 0.18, 1.51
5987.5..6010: 0.22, 1.54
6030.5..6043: 0.14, 1.53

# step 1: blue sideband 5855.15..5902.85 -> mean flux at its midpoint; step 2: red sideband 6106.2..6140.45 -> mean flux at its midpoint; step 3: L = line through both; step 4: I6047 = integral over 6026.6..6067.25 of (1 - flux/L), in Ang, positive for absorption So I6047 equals 3.9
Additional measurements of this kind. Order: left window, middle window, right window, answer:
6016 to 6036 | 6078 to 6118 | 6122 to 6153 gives 1.9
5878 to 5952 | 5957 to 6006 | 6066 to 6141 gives 7.1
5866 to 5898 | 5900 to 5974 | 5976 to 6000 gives -4.4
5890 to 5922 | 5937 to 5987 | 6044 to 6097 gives 8.6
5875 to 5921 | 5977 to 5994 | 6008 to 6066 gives 2.1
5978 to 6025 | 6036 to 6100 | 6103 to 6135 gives 1.8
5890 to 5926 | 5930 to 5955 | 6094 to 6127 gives 4.2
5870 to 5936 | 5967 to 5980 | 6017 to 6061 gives 1.0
